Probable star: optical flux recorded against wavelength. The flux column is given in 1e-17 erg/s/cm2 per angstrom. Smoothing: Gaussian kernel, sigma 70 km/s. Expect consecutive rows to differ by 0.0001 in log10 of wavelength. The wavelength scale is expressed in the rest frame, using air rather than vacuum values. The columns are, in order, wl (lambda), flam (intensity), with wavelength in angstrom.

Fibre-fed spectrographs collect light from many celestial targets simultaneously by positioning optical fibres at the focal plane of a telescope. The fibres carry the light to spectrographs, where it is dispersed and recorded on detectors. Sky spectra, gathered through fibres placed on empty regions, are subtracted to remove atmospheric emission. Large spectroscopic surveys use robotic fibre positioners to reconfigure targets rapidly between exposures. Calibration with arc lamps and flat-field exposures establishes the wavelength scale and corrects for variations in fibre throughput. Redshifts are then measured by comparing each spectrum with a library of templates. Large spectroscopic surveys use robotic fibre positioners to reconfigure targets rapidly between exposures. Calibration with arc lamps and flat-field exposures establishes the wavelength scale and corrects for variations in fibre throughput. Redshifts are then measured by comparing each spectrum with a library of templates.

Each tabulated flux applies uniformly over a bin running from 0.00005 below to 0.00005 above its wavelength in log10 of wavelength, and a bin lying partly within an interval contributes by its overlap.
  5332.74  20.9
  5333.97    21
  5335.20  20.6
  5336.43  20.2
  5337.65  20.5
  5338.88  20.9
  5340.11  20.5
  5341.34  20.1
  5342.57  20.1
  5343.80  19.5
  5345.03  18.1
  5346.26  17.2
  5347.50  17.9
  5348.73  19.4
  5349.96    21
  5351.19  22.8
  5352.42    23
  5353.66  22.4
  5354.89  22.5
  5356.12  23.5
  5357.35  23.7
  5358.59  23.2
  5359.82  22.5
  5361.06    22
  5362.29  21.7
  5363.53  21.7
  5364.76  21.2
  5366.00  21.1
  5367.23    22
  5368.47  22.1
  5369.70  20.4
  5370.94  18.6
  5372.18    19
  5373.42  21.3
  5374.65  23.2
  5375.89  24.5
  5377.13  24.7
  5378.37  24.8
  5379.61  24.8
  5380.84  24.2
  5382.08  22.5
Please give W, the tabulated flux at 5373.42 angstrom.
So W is 21.3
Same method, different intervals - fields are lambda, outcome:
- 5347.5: 17.9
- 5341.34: 20.1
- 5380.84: 24.2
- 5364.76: 21.2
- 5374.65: 23.2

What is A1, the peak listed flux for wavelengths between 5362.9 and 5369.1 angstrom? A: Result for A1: 22.1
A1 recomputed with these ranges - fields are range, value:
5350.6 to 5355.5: 23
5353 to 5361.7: 23.7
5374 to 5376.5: 24.5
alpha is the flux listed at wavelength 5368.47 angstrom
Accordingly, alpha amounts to 22.1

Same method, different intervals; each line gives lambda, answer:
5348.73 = 19.4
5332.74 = 20.9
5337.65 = 20.5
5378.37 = 24.8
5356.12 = 23.5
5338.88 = 20.9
